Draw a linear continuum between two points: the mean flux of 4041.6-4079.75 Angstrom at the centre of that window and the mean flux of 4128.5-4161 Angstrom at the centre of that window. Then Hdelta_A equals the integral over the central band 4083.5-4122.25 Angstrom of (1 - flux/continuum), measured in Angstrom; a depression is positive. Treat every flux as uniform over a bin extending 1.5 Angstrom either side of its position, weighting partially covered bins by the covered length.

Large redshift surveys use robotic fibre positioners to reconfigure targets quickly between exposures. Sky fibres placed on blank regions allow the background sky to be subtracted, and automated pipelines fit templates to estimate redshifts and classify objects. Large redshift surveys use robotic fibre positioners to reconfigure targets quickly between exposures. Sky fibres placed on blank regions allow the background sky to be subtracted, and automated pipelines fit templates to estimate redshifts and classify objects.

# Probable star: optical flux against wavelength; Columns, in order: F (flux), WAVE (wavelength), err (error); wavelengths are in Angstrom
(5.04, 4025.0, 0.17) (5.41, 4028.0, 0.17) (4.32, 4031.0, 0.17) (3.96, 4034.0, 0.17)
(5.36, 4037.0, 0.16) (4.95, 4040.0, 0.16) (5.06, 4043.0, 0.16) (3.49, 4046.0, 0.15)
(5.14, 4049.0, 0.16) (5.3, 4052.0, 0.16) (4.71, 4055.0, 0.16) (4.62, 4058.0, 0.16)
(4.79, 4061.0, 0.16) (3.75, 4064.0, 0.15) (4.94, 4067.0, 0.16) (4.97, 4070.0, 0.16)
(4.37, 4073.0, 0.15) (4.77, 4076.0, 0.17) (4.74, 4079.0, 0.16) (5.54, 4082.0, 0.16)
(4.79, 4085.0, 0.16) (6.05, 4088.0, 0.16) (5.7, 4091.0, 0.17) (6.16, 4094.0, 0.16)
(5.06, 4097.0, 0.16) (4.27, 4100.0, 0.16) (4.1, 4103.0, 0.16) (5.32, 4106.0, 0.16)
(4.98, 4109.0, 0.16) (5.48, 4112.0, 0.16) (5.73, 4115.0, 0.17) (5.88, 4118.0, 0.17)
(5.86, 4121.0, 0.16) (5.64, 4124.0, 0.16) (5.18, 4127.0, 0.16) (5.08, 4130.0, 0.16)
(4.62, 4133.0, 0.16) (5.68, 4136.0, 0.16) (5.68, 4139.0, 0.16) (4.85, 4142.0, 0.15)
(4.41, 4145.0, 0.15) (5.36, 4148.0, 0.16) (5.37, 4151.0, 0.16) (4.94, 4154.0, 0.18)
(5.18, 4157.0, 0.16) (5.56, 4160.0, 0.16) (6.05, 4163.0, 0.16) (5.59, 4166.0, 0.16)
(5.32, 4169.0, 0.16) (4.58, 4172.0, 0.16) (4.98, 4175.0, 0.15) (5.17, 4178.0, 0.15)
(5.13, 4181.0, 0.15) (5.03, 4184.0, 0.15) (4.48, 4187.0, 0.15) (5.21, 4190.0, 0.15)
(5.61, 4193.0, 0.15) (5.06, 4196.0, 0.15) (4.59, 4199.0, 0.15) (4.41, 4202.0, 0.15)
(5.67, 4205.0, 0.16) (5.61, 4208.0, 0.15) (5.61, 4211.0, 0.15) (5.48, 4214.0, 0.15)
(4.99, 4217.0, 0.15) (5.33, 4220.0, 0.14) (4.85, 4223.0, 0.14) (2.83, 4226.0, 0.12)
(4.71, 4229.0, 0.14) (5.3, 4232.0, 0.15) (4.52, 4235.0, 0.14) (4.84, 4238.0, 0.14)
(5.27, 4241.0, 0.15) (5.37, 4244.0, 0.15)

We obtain -3.4 Angstrom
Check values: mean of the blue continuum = 4.66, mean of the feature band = 5.33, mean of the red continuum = 5.15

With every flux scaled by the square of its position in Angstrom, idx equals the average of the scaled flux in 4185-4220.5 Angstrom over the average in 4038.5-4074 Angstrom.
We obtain 1.2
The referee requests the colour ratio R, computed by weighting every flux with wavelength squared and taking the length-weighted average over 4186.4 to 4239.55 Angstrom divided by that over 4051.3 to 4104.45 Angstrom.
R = 1.08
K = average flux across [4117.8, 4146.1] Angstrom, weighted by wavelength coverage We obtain 5.27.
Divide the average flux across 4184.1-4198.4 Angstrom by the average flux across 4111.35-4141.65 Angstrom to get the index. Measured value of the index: 0.9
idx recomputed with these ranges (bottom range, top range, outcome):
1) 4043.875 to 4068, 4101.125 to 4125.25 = 1.20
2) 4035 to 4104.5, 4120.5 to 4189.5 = 1.11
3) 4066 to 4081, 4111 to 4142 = 1.17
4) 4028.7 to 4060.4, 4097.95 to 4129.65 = 1.15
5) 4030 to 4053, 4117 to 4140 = 1.21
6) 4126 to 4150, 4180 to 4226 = 1.02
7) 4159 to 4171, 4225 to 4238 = 0.82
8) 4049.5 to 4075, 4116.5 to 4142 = 1.19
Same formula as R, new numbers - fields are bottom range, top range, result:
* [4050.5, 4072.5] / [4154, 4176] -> 1.18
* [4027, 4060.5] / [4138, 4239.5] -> 1.14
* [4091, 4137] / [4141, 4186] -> 1.00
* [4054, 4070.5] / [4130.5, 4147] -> 1.14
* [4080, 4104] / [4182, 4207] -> 1.01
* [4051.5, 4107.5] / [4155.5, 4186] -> 1.11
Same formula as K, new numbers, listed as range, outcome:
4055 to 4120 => 5.05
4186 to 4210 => 5.1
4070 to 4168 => 5.25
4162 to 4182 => 5.24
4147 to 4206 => 5.16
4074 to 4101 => 5.23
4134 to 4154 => 5.19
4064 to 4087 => 4.83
